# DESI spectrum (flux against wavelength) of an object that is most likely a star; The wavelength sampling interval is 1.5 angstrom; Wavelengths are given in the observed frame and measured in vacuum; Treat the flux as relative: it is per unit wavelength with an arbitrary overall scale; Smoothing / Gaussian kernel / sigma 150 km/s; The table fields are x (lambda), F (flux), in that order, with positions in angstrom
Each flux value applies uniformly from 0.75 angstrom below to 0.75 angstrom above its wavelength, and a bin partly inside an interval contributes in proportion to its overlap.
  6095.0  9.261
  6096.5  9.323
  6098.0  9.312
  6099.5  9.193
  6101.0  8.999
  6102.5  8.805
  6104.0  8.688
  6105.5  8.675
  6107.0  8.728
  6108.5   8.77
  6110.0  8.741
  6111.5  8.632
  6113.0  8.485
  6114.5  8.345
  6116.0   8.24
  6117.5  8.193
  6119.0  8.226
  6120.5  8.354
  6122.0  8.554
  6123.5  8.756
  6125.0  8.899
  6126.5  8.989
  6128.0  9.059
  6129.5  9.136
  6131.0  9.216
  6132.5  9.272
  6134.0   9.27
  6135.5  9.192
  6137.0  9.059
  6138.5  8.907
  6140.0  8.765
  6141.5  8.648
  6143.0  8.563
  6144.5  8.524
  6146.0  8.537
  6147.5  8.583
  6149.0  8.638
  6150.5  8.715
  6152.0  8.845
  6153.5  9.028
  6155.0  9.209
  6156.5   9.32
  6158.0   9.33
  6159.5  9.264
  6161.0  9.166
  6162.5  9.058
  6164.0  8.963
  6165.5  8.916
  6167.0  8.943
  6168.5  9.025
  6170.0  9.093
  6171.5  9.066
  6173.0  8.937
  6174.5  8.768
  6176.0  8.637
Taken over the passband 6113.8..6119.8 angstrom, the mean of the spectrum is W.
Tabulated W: 8.25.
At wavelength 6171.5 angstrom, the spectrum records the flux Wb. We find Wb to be 9.066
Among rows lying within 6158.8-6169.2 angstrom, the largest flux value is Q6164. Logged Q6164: 9.264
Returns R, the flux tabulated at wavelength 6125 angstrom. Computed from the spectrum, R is 8.899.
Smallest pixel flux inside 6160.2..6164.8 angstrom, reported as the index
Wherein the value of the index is 8.963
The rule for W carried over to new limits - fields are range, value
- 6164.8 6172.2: 9.01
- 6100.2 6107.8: 8.78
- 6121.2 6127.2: 8.79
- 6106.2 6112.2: 8.72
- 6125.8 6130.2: 9.06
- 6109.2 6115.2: 8.55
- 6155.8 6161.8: 9.27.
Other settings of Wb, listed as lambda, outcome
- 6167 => 8.943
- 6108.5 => 8.77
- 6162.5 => 9.058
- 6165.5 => 8.916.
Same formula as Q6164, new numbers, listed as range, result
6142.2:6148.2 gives 8.583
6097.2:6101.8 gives 9.312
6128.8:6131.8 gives 9.216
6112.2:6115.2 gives 8.485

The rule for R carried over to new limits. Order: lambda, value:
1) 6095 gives 9.261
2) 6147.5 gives 8.583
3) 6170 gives 9.093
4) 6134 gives 9.27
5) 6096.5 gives 9.323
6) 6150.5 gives 8.715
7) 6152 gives 8.845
